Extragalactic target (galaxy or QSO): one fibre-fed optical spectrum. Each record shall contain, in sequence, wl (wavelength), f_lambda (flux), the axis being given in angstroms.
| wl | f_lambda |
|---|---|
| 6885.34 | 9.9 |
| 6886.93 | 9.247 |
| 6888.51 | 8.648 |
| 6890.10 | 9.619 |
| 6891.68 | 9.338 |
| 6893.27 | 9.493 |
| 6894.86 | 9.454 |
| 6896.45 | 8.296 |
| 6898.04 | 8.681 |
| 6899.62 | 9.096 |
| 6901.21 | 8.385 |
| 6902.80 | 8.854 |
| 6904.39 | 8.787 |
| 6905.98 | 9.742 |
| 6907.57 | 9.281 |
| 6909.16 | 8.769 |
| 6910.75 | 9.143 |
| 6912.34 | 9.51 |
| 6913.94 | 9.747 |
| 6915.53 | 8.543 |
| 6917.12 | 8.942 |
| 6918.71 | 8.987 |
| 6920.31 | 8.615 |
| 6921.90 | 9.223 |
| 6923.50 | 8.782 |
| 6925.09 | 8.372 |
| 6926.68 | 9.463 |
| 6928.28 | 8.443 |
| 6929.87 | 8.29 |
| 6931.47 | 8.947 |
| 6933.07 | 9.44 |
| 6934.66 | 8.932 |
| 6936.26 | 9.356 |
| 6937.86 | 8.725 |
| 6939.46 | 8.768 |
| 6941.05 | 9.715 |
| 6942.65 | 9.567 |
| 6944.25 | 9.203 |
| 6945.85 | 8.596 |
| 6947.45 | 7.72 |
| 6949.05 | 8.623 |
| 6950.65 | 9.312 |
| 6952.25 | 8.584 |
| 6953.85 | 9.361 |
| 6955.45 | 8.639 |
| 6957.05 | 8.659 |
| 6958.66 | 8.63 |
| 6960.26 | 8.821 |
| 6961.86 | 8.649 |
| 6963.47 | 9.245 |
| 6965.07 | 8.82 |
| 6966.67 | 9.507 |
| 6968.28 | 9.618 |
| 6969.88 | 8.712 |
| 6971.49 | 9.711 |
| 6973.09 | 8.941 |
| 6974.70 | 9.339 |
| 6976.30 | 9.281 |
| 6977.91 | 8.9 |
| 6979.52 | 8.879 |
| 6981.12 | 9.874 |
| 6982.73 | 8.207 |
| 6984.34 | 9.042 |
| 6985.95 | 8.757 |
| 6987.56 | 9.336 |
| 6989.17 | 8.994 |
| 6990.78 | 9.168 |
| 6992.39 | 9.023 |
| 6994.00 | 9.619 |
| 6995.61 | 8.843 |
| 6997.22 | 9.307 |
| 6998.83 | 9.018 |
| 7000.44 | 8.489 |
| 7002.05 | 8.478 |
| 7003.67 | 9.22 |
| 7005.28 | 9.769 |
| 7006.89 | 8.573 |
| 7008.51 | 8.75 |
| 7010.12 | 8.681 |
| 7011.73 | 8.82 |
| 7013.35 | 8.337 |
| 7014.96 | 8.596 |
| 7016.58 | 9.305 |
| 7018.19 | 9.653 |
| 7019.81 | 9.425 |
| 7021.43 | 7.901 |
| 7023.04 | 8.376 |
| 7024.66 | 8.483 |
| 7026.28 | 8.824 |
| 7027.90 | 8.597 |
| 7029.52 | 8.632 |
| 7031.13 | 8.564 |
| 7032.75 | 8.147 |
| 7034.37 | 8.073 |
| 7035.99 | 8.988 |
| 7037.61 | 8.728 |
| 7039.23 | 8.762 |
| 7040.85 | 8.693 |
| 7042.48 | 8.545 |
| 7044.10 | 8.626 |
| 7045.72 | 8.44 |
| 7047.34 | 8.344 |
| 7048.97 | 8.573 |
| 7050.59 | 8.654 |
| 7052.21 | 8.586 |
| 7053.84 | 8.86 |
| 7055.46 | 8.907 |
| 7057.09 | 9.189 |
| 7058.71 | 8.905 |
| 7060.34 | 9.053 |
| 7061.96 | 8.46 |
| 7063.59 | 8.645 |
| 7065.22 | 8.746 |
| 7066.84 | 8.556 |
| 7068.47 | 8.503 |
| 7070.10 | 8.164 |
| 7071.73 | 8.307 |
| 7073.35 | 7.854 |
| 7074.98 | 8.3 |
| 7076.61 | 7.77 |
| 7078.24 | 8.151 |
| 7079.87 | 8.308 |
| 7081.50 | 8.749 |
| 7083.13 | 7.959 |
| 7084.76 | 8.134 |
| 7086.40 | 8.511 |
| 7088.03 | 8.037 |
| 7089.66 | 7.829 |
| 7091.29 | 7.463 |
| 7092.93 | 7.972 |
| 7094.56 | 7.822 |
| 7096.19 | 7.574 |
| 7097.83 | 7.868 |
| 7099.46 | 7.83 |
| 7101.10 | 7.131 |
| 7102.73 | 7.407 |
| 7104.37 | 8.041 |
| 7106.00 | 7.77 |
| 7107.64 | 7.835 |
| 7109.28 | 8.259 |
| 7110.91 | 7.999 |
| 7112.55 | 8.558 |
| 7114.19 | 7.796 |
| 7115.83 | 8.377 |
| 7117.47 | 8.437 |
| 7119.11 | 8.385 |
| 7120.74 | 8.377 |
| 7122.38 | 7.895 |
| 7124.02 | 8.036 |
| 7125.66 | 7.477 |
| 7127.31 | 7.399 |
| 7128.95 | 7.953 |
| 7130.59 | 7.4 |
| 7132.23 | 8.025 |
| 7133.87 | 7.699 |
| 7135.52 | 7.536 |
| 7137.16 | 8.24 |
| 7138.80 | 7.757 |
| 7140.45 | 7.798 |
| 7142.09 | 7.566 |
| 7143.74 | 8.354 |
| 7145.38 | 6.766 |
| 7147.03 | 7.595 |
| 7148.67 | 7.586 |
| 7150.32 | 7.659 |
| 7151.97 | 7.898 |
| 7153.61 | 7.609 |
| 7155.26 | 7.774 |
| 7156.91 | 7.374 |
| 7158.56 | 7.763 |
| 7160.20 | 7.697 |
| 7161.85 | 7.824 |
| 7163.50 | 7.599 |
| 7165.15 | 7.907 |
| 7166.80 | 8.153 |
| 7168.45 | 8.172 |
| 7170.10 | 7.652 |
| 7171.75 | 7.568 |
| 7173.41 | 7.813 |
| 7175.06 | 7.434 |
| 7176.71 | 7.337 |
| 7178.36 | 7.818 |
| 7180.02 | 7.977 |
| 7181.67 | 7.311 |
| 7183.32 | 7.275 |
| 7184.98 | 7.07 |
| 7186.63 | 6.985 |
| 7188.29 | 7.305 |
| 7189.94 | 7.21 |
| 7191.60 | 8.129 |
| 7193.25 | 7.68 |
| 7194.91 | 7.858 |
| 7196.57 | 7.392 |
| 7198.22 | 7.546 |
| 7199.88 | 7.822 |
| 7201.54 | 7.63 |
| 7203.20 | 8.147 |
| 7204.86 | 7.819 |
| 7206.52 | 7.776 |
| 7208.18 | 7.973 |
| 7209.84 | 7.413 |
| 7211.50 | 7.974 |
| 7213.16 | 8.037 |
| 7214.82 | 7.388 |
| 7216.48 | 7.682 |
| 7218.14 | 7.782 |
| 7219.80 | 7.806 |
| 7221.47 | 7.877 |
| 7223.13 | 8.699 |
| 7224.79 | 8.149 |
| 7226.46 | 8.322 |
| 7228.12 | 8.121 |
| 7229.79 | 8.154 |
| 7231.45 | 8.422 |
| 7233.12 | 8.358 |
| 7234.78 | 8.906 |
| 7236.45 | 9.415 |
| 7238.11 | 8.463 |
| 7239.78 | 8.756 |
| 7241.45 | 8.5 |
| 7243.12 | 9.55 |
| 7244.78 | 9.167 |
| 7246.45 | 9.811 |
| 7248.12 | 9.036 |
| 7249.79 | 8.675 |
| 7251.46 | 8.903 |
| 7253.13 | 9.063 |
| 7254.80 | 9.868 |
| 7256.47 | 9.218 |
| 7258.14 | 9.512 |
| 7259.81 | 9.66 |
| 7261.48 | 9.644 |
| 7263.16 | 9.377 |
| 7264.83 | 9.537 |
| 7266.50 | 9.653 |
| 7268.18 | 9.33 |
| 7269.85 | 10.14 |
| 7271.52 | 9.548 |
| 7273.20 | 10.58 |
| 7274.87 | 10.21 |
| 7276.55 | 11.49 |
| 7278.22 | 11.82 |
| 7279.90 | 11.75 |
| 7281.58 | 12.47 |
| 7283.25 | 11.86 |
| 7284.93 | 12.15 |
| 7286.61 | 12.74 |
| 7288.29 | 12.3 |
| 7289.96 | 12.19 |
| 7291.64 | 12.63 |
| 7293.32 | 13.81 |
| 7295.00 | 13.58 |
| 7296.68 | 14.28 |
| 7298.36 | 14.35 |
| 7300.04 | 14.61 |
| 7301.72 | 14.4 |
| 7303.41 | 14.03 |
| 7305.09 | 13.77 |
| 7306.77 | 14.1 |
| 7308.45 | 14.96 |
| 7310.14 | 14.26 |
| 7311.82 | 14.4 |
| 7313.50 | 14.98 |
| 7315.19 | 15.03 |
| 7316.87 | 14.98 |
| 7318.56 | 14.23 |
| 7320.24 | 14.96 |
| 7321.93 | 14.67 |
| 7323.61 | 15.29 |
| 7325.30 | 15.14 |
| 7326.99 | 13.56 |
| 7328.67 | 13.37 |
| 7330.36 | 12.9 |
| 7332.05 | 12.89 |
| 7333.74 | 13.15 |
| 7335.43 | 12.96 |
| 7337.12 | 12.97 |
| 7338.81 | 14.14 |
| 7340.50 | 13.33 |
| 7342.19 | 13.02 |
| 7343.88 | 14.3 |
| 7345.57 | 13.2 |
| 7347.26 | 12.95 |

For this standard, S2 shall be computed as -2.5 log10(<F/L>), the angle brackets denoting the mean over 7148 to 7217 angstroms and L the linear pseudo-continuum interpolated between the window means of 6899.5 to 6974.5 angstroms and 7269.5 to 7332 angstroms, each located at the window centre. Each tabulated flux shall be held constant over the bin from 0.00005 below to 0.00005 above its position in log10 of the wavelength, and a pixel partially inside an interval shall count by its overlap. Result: 0.48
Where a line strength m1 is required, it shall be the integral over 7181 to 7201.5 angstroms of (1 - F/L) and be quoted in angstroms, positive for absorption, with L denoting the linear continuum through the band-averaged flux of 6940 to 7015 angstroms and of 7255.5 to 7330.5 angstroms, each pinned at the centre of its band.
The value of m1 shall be 7.1 angstroms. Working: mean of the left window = 8.98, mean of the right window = 12.6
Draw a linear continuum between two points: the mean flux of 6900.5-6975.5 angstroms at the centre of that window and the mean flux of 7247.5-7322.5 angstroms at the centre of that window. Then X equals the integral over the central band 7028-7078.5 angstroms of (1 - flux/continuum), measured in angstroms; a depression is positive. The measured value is 7.4 angstroms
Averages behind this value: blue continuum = 8.98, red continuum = 12.1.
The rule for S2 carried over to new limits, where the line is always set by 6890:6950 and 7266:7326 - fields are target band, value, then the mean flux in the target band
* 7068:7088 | 0.29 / 8.21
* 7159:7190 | 0.47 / 7.6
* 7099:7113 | 0.37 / 7.85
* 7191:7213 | 0.48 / 7.79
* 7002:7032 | 0.14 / 8.8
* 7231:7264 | 0.35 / 9.12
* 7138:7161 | 0.44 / 7.66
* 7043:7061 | 0.19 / 8.73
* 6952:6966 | 0.07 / 8.84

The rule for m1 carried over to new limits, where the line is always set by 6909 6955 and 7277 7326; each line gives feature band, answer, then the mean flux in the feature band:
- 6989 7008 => 1.5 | 9.04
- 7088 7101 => 3.9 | 7.75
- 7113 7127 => 4.1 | 8.08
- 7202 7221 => 7.2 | 7.8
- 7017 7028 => 1.5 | 8.78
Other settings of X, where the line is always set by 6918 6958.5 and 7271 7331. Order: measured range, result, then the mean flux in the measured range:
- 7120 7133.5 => 4.11 angstroms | 7.81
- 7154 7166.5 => 4.21 angstroms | 7.72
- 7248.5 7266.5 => 4.91 angstroms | 9.35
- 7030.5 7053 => 3.59 angstroms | 8.55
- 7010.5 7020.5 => 0.86 angstroms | 9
